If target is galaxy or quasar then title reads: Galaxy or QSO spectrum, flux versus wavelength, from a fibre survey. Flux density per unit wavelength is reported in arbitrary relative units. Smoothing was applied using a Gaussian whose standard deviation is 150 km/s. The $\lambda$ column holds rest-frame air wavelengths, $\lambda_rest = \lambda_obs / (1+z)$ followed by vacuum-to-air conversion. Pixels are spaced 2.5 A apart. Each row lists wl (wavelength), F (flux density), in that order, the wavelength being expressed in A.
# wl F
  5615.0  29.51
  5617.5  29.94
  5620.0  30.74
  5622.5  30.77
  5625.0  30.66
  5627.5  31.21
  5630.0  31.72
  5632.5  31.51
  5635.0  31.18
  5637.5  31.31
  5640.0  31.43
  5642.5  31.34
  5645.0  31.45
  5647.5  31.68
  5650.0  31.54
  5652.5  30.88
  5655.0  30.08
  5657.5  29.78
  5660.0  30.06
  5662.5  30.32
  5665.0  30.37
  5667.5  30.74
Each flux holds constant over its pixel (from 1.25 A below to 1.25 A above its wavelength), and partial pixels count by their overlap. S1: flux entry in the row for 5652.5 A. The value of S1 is 30.88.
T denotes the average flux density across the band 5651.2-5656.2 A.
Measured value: 30.5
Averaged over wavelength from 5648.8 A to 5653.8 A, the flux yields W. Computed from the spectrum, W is 31.2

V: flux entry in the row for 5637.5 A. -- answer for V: 31.31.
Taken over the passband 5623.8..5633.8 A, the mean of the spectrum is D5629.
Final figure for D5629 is 31.3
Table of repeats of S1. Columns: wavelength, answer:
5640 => 31.43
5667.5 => 30.74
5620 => 30.74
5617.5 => 29.94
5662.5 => 30.32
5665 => 30.37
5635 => 31.18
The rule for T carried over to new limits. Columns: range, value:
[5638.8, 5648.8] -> 31.5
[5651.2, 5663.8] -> 30.2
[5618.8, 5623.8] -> 30.8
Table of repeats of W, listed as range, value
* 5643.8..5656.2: 31.1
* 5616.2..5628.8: 30.7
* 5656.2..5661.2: 29.9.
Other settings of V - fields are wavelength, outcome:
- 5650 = 31.54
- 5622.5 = 30.77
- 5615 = 29.51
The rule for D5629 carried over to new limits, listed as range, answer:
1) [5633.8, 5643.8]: 31.3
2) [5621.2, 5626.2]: 30.7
